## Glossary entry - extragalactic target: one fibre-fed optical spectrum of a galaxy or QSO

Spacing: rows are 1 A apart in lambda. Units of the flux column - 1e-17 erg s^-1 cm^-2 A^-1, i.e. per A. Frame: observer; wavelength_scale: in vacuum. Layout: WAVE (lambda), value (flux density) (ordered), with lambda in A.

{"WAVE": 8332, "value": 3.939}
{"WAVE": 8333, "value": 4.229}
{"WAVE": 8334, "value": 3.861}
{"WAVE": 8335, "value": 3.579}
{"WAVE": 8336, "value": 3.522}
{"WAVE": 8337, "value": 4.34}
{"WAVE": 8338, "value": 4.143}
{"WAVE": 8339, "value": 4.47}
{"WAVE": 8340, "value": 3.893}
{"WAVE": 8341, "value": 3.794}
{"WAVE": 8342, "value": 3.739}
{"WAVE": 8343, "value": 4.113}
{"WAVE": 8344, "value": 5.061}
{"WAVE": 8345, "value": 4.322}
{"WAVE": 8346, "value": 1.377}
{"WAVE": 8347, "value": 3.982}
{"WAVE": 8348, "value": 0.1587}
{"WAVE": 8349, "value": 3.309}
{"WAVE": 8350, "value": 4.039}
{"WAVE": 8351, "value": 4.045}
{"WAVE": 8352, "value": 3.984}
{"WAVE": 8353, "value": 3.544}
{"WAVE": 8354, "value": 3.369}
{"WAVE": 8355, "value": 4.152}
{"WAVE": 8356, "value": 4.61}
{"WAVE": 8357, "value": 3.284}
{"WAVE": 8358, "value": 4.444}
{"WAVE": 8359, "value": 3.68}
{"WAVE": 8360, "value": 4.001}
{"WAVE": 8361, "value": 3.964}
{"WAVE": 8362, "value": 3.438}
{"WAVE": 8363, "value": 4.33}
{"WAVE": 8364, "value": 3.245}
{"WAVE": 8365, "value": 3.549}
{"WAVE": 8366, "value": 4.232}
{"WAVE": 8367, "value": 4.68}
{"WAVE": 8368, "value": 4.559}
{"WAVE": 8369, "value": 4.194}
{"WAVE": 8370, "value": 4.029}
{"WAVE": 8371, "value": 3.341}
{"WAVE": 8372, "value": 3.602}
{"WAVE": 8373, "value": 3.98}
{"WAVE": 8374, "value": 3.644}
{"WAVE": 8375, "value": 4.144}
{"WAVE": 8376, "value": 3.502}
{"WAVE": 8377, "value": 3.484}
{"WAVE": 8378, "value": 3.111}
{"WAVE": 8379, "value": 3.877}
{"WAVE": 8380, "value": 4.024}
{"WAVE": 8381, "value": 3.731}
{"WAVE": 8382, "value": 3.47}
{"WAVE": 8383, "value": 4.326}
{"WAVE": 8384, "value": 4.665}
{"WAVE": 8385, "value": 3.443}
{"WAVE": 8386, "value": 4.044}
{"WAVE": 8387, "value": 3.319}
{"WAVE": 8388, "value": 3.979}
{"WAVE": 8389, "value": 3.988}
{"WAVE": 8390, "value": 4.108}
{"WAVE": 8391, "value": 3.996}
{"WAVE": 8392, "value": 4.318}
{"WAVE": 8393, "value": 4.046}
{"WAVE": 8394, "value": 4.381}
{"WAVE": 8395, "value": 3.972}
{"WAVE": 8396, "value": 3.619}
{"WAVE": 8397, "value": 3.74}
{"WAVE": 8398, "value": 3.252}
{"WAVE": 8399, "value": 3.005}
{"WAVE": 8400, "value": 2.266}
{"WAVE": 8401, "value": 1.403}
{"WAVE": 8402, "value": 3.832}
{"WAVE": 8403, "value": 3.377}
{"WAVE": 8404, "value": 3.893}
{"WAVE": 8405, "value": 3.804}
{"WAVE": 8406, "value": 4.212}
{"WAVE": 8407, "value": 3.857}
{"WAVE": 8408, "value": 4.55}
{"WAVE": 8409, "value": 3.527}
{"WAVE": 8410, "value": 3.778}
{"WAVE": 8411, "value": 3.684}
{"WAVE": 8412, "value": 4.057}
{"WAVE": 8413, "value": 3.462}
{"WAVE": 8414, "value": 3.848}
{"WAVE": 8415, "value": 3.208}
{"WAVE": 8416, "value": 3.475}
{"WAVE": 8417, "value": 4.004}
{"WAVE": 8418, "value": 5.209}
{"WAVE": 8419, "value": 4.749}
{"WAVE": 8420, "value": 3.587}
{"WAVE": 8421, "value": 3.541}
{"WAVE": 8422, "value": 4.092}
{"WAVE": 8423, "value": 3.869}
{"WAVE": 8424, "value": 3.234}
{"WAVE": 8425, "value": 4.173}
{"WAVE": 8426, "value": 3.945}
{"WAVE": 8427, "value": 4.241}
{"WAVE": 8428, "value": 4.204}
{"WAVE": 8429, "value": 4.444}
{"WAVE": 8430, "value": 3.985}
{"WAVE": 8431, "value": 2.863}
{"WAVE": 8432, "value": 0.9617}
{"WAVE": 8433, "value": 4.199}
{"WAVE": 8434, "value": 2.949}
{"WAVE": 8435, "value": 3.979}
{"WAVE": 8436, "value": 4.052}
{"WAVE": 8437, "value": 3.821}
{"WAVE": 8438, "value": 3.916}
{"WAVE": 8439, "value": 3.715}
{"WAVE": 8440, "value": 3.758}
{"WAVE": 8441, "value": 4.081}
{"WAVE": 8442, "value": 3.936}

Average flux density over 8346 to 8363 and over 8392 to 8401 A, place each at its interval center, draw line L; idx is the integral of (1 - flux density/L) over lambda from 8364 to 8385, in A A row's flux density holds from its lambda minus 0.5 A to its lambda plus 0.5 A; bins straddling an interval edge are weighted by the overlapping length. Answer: -2.1 A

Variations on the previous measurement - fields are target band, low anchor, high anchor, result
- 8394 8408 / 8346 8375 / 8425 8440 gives 0.8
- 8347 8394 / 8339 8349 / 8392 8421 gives -3.4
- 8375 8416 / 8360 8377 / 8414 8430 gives 2.5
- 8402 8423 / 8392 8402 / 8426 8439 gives -2.4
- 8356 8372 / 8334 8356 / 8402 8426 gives -0.9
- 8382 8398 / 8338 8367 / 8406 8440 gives -0.8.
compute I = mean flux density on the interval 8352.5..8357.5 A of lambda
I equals 3.79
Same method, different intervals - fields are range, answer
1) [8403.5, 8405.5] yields 3.85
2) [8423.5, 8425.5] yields 3.7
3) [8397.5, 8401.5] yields 2.48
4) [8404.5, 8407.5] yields 3.96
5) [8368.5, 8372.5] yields 3.79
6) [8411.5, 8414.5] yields 3.79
